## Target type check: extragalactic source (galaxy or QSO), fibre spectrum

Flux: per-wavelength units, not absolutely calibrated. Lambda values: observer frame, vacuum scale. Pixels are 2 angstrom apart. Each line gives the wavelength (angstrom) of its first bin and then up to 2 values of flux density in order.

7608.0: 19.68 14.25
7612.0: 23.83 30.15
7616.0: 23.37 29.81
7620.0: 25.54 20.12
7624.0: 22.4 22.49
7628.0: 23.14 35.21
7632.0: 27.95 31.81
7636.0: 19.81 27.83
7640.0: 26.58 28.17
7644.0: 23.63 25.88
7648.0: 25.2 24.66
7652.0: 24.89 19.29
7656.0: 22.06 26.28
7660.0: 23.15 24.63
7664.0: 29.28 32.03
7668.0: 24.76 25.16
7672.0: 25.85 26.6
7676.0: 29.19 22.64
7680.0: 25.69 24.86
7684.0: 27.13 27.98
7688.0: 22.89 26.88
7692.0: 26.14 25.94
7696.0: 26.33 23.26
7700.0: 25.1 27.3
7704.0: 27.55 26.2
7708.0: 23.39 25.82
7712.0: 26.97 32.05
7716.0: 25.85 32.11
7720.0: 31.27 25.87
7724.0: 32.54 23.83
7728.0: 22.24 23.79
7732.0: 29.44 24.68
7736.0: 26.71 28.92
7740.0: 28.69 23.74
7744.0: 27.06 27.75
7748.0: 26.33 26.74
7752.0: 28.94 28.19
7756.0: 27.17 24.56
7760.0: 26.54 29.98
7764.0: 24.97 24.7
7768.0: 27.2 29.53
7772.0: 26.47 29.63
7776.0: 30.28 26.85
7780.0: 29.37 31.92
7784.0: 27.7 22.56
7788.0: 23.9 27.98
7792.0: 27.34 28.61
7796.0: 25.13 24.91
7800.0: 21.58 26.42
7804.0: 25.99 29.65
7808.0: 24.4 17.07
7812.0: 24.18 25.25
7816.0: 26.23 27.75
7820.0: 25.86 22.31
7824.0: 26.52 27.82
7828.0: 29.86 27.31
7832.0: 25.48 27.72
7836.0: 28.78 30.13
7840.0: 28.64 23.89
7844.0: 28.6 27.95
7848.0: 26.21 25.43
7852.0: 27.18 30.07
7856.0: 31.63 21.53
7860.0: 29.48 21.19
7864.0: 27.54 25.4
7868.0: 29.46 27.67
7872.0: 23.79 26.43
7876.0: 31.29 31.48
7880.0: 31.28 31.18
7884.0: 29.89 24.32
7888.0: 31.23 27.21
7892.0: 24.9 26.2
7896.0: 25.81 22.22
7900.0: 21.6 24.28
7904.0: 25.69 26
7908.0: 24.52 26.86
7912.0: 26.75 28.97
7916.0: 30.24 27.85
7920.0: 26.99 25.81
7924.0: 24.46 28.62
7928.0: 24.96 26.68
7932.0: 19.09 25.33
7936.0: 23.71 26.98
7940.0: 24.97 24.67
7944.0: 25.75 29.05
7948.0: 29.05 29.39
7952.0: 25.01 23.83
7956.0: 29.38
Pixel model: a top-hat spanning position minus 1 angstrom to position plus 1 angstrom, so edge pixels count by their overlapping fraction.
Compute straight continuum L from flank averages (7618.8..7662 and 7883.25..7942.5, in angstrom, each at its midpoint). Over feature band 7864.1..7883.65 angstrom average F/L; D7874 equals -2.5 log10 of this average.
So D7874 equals -0.12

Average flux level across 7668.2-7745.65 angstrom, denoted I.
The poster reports 26.5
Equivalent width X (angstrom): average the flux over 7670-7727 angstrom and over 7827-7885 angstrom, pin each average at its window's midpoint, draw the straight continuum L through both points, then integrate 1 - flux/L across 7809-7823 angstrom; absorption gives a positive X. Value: 1.7 angstrom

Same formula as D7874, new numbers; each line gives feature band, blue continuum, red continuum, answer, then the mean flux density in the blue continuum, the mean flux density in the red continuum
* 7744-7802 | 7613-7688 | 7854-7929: -0.03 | 25.8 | 26.9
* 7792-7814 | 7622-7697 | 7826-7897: 0.09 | 25.7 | 27.6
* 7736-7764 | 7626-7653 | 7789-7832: -0.05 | 26.4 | 25.8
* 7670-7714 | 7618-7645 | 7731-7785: 0.03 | 25.9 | 27.6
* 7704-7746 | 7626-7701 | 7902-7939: -0.05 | 25.8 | 26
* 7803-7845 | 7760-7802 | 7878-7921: 0.03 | 27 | 27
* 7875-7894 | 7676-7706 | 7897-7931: -0.12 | 25.8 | 26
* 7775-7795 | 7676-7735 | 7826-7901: -0.03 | 26.5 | 27.3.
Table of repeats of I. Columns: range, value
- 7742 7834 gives 26.6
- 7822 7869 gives 27.2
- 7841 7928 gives 26.9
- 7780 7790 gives 27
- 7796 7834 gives 25.5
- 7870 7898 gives 27.9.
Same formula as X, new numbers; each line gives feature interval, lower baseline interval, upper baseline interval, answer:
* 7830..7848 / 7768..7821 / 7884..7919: -0.8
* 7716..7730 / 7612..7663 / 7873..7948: -1.0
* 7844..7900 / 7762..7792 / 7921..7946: -2.4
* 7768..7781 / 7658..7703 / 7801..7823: -1.7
